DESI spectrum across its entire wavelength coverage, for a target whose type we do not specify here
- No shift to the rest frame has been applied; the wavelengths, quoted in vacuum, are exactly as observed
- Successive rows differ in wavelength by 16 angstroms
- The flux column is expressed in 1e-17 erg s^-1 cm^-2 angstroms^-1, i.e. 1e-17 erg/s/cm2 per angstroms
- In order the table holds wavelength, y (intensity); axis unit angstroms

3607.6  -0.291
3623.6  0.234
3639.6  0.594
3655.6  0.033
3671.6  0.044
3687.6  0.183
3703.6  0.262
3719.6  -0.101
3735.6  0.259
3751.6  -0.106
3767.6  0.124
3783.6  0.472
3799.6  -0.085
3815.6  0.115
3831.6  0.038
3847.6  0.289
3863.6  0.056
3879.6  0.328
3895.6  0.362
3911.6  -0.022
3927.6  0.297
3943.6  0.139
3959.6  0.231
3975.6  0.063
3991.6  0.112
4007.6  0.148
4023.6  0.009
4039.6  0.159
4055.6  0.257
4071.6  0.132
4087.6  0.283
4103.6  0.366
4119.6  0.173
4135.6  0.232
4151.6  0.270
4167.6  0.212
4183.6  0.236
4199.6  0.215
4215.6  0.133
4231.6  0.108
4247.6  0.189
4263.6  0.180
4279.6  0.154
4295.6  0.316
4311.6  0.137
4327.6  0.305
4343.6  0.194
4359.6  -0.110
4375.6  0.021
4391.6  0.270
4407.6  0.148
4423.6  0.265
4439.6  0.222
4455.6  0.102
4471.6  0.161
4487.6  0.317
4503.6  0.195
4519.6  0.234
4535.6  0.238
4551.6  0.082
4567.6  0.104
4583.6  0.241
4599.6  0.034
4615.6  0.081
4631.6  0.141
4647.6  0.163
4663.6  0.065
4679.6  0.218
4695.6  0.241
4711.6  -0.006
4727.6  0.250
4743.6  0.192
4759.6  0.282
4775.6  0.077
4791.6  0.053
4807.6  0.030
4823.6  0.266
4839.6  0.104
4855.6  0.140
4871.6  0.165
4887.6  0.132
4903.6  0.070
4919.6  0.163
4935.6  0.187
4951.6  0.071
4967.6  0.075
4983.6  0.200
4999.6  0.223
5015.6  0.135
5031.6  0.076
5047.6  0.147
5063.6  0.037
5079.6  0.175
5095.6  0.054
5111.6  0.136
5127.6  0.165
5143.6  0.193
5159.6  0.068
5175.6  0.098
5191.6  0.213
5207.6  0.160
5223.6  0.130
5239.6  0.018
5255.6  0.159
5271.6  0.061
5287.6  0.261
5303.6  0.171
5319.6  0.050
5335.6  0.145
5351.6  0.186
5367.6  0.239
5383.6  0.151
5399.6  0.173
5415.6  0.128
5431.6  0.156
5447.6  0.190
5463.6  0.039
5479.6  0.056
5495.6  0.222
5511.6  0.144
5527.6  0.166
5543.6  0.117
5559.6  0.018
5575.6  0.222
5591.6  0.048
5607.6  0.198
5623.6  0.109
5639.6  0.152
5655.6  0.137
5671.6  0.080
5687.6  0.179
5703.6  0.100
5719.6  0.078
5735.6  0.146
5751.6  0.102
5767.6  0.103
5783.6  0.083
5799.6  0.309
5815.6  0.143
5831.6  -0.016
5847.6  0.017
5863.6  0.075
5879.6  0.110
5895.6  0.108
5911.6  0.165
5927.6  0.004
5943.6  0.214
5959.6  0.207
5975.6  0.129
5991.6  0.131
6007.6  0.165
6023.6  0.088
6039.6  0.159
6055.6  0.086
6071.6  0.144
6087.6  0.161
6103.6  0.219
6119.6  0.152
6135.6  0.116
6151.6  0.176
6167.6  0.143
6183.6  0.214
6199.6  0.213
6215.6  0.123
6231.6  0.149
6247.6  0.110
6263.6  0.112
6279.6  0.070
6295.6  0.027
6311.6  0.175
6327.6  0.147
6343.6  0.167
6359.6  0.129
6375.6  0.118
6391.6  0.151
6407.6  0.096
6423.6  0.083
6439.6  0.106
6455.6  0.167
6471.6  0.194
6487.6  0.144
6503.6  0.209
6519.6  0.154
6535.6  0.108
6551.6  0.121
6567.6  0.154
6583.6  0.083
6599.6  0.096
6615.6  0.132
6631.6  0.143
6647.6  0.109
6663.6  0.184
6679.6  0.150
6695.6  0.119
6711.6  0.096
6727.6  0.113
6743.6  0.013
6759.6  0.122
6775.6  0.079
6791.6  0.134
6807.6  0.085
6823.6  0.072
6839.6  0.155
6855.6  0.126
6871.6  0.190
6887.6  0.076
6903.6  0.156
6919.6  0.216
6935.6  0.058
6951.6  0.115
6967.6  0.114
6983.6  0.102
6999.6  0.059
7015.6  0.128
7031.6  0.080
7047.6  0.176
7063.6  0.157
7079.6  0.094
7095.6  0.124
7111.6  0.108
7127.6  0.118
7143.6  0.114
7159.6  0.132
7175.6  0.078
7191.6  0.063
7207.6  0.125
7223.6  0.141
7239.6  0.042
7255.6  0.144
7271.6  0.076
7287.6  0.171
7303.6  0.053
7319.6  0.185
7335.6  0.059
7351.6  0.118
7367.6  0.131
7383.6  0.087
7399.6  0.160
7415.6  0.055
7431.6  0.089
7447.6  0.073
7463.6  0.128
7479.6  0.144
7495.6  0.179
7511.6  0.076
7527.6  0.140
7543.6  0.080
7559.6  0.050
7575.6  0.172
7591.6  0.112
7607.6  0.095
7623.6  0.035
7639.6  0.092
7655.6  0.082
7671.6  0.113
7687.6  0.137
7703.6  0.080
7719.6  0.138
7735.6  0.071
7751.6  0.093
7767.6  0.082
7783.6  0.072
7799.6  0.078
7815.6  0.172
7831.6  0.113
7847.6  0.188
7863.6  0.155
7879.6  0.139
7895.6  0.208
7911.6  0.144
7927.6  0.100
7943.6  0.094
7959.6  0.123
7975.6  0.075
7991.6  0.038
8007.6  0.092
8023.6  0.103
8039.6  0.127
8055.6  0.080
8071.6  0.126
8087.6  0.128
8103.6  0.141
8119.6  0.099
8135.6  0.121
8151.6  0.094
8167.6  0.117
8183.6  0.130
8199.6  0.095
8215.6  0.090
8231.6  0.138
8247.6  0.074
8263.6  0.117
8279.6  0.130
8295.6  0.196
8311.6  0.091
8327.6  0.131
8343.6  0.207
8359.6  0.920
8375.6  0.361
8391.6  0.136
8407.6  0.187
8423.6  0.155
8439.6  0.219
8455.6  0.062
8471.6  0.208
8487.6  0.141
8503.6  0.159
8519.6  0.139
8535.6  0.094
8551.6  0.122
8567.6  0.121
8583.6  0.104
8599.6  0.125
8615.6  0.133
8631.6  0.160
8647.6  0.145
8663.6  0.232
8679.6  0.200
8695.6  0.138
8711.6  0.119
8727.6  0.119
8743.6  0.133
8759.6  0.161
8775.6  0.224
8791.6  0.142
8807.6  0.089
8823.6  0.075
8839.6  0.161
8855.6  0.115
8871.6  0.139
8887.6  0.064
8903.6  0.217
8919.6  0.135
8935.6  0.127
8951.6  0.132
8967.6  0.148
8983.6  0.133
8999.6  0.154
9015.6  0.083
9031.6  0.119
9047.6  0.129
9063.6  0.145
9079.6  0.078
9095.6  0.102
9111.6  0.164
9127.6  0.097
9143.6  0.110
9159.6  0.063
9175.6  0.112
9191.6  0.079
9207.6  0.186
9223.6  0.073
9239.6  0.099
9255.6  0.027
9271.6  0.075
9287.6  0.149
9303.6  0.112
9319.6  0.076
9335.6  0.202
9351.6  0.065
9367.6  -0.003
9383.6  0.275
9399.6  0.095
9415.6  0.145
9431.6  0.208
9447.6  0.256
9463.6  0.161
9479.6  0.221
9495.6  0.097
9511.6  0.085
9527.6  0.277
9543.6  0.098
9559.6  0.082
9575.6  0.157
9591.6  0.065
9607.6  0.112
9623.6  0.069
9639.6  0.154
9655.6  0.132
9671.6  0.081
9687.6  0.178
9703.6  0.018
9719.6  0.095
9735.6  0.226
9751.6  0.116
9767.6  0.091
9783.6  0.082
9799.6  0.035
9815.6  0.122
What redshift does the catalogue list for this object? 1.24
